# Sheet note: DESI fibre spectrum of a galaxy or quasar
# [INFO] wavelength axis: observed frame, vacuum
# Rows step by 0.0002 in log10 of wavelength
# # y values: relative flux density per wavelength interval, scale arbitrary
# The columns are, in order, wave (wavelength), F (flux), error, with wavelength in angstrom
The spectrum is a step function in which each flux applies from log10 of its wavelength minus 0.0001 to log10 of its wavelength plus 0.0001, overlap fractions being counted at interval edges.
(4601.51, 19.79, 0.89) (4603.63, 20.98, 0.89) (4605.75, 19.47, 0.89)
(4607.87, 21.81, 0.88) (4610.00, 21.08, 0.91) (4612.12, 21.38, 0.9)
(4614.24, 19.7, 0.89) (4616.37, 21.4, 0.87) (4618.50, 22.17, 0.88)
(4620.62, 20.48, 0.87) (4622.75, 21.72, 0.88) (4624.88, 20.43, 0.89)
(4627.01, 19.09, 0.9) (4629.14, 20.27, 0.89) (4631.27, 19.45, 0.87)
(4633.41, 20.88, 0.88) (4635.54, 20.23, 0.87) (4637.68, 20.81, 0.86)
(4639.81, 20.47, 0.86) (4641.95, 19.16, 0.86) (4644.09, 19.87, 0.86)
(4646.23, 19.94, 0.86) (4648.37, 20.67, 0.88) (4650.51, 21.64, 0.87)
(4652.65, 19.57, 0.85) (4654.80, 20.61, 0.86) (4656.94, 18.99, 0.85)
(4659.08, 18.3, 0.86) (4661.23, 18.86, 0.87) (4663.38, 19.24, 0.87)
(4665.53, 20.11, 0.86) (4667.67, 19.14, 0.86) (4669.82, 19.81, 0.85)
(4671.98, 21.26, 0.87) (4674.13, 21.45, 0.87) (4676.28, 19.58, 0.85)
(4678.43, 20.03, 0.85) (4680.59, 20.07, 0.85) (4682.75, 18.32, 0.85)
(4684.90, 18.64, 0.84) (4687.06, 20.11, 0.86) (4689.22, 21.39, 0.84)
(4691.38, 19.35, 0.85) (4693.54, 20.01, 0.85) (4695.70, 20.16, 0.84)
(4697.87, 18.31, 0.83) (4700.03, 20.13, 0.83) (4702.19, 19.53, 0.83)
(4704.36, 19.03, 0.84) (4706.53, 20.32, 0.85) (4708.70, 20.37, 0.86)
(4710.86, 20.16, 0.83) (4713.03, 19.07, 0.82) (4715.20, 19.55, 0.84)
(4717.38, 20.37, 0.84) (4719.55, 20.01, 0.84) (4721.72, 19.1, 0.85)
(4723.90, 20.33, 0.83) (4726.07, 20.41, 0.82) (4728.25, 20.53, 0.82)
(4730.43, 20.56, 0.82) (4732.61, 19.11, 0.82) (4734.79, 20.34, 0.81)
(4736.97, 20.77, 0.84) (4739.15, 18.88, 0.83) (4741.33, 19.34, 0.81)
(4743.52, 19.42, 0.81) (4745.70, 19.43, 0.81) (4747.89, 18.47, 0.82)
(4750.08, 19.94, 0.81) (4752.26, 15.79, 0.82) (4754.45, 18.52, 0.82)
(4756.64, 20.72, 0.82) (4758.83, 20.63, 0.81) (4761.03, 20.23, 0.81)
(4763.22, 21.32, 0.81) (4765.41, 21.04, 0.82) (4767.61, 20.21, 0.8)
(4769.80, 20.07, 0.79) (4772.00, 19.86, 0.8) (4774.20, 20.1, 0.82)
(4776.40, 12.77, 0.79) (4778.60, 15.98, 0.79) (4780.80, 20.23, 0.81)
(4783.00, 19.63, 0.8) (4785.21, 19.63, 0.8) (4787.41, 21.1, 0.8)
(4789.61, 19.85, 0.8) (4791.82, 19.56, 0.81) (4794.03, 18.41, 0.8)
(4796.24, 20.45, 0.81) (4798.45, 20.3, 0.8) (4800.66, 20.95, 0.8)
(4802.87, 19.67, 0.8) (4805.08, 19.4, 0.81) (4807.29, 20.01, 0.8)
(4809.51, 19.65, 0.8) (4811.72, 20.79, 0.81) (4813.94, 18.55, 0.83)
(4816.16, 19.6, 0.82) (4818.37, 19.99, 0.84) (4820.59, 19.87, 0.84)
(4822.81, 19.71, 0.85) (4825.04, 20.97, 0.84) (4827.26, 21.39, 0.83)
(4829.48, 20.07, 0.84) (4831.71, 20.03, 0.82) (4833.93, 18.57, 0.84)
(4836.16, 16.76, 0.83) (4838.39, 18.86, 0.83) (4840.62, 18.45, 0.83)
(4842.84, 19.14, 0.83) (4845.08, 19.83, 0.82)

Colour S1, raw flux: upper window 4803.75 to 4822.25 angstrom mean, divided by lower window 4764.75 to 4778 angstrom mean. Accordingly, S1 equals 1.05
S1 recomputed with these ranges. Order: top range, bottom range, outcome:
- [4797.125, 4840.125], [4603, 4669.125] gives 0.97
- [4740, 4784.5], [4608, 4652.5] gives 0.93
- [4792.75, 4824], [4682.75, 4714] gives 1.00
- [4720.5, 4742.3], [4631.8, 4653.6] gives 0.98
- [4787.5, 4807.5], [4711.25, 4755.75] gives 1.02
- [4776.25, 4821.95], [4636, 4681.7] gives 0.98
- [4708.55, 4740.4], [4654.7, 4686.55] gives 1.02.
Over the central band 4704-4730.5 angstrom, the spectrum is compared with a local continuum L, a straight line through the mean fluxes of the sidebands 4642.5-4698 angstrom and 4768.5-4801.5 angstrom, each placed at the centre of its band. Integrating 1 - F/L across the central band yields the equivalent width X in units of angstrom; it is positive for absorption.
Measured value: -0.53 angstrom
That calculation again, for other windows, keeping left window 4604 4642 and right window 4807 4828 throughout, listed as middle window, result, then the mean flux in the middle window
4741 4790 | 2.1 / 19.3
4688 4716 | 0.8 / 19.8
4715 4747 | 0.6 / 19.9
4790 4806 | 0.2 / 19.8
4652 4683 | 1.1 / 19.7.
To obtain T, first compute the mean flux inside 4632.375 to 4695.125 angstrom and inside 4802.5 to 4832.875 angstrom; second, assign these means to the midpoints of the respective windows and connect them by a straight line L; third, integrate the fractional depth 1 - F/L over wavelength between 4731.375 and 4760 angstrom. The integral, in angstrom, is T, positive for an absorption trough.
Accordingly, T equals 0.9 angstrom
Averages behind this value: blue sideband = 20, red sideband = 20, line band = 19.3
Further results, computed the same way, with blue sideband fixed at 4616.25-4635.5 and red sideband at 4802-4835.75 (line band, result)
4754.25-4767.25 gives -0.31 angstrom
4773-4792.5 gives 1.19 angstrom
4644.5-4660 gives 0.39 angstrom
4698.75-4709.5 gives 0.24 angstrom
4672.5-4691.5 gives 0.39 angstrom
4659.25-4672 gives 0.58 angstrom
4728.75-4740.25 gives 0.11 angstrom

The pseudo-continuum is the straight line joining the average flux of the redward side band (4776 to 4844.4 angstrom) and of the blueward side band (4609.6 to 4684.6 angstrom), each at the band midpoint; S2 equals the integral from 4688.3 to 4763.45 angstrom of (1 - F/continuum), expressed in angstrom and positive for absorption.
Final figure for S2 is 0.3 angstrom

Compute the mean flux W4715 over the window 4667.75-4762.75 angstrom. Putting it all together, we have 19.8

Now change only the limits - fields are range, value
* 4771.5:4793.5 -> 18.8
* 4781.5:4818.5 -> 19.9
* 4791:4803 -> 19.9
